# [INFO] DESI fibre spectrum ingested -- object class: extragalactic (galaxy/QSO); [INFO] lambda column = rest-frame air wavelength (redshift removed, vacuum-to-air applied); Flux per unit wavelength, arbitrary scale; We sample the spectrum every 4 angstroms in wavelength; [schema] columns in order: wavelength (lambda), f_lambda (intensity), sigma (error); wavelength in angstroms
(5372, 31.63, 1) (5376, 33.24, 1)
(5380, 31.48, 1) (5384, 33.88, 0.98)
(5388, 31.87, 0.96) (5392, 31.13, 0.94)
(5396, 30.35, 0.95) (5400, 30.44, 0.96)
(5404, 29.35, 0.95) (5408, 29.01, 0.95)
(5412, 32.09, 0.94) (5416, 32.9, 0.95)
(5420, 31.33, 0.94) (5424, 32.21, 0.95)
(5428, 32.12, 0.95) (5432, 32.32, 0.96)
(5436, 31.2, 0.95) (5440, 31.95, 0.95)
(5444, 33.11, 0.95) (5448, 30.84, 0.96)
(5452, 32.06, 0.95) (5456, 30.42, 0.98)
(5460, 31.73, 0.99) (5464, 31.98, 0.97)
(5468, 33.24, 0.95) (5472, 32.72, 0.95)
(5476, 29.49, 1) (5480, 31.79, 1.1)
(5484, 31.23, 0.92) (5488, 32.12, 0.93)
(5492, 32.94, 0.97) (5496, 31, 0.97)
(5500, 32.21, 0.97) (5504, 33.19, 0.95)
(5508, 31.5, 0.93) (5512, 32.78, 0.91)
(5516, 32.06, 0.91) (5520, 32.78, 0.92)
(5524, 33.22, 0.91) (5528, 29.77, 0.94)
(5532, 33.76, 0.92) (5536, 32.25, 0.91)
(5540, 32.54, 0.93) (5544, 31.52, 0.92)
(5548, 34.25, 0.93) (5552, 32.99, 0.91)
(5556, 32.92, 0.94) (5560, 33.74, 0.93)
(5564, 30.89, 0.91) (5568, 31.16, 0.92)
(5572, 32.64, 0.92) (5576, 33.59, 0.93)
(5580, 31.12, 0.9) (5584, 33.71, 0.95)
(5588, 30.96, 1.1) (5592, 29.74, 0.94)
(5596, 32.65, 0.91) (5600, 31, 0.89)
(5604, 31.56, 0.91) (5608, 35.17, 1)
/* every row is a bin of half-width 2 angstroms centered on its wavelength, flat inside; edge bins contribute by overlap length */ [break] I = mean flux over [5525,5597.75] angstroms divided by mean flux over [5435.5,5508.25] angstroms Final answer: 1.01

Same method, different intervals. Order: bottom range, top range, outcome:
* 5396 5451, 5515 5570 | 1.03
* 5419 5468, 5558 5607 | 1.00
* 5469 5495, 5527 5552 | 1.02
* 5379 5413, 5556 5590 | 1.04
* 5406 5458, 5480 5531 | 1.01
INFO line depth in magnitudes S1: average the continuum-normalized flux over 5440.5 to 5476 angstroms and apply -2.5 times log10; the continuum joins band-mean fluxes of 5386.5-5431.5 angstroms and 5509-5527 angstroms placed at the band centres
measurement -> 0.00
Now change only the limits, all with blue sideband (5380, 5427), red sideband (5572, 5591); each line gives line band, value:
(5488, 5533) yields -0.01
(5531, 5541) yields -0.03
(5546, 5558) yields -0.04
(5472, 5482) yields 0.02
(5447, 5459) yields 0.01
